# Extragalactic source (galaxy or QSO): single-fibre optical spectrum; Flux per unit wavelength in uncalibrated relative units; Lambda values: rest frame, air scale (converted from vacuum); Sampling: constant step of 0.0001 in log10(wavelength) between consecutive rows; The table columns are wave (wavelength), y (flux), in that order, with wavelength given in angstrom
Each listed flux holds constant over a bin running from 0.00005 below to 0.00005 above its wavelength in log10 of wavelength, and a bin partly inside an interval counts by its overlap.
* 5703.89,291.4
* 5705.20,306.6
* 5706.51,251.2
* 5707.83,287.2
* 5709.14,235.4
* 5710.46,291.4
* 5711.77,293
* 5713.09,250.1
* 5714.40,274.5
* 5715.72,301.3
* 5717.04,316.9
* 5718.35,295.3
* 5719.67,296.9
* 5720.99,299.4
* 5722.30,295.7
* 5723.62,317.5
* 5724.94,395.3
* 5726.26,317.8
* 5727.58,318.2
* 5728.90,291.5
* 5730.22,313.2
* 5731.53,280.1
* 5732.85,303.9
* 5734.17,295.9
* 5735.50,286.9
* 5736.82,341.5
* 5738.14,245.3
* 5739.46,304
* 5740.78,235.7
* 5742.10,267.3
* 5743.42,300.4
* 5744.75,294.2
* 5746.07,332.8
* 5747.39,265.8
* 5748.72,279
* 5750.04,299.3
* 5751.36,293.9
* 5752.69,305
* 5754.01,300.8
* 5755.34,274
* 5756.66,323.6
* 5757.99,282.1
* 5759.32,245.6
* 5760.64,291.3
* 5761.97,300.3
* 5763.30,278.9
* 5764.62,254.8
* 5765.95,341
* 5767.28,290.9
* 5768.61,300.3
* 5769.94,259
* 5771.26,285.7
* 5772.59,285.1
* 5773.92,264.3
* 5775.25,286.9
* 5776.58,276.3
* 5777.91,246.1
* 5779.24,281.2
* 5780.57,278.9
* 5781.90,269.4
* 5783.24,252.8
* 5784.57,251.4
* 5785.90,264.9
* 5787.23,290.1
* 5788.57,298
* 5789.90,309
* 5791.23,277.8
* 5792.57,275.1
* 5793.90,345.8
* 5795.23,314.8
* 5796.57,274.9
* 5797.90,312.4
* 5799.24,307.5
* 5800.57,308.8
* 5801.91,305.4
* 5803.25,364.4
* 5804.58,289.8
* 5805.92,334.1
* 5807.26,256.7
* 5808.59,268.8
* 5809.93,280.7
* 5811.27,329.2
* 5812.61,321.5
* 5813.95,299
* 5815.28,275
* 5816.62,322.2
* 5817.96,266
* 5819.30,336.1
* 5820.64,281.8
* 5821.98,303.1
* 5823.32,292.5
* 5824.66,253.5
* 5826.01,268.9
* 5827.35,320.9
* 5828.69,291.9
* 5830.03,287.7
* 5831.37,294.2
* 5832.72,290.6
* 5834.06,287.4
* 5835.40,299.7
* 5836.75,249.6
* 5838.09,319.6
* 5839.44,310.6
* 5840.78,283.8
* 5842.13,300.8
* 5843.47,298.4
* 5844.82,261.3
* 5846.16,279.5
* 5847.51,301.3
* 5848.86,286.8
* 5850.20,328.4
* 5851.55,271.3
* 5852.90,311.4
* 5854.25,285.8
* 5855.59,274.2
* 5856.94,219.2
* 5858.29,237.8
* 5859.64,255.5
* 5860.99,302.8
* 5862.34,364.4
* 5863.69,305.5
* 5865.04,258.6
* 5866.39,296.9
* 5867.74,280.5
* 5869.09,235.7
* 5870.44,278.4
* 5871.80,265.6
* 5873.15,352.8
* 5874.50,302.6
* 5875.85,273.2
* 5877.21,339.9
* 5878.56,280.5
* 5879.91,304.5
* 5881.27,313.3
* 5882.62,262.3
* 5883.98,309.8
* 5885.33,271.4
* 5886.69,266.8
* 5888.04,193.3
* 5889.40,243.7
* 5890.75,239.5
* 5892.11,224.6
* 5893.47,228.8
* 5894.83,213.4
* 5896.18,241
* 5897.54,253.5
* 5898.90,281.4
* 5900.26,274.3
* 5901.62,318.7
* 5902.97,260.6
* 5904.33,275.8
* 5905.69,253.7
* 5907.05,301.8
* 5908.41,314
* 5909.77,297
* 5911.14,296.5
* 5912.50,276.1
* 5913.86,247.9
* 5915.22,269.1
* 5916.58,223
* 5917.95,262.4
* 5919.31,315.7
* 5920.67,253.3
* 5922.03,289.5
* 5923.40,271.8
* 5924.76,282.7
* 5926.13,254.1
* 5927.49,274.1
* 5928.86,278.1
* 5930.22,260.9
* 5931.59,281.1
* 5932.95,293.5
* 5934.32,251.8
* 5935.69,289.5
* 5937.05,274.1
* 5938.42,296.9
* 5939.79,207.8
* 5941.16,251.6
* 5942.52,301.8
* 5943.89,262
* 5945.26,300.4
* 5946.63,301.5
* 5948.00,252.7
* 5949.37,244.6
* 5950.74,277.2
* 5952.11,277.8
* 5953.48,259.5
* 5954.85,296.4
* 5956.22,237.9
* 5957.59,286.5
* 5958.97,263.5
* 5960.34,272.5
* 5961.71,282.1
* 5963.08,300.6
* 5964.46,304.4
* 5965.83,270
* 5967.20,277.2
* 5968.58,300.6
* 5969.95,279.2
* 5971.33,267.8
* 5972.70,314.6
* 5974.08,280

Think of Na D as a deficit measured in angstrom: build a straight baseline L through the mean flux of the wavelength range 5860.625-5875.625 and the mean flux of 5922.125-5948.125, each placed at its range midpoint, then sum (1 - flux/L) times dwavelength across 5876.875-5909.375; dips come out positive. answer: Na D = 2.0 angstrom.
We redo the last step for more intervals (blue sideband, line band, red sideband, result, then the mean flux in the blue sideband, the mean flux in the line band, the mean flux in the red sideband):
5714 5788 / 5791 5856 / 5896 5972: -2.8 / 290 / 296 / 275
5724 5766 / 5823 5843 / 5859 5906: -0.6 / 295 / 290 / 275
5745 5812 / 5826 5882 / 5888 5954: -2.3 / 290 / 290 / 268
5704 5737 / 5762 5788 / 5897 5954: 1.2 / 298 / 277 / 274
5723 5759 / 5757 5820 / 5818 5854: 1.0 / 298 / 291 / 292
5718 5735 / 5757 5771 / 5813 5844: 0.8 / 309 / 285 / 293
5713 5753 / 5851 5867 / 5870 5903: -0.3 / 298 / 282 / 272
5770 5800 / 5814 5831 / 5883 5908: -1.0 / 284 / 292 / 259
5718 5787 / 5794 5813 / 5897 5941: -1.4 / 289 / 306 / 274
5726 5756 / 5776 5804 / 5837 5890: -0.1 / 293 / 291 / 285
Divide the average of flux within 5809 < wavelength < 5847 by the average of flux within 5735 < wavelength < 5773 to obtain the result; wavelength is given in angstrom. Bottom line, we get 1.0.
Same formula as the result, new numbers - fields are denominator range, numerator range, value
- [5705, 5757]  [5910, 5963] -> 0.92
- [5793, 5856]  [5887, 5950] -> 0.90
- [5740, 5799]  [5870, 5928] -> 0.96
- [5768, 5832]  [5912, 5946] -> 0.93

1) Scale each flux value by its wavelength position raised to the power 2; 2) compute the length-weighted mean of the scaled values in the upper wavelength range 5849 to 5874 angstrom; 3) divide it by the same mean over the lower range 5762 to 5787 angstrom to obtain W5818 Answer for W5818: 1.06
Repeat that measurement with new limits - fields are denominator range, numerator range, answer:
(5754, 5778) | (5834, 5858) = 1.04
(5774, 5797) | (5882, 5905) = 0.95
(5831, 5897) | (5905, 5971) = 1.01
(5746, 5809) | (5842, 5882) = 1.03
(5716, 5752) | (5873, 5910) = 0.96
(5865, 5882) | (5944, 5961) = 0.96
